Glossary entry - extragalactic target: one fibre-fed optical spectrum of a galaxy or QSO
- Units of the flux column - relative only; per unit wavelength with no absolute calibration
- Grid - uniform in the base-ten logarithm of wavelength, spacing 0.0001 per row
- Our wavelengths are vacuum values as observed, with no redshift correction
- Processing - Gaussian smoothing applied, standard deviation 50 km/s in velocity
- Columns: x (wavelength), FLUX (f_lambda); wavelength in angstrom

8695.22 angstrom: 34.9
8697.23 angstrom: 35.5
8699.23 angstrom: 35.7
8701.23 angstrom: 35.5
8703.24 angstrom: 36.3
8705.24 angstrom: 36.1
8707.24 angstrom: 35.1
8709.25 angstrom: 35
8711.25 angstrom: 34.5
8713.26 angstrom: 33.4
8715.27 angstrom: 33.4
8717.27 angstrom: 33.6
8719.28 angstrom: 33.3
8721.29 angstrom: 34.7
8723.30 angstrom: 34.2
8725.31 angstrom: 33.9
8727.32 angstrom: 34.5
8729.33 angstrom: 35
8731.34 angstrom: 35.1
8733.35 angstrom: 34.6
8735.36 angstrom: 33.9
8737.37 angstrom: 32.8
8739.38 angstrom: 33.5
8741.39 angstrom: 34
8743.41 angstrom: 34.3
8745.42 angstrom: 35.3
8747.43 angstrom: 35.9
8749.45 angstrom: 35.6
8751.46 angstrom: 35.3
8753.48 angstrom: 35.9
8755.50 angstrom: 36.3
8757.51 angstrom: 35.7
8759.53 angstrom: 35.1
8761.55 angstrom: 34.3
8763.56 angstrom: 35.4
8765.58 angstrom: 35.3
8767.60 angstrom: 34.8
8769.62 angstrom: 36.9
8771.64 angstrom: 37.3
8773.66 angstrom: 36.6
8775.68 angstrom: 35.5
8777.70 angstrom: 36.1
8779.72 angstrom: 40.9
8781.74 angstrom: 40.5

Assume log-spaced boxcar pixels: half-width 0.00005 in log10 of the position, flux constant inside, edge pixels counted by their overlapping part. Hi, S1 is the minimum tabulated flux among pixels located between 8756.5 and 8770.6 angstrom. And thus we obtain 34.3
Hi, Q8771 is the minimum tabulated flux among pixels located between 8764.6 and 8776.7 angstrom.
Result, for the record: 34.8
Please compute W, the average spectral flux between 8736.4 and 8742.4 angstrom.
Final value 33.4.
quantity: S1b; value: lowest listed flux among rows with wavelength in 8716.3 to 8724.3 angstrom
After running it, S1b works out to 33.3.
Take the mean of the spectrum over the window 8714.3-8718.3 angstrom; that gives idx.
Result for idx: 33.5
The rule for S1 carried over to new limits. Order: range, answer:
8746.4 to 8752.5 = 35.3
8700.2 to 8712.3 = 34.5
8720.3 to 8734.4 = 33.9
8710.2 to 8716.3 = 33.4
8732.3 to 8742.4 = 32.8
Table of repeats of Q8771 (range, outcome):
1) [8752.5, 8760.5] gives 35.1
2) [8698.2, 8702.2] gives 35.5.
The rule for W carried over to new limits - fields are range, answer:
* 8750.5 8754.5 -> 35.5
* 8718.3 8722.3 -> 34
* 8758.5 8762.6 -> 34.7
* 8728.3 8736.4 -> 34.7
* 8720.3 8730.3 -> 34.4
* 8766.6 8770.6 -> 35.8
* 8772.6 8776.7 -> 36.1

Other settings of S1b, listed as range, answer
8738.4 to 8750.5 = 33.5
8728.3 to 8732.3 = 35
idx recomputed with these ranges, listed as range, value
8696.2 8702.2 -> 35.6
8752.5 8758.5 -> 36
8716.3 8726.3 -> 33.9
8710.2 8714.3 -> 33.9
